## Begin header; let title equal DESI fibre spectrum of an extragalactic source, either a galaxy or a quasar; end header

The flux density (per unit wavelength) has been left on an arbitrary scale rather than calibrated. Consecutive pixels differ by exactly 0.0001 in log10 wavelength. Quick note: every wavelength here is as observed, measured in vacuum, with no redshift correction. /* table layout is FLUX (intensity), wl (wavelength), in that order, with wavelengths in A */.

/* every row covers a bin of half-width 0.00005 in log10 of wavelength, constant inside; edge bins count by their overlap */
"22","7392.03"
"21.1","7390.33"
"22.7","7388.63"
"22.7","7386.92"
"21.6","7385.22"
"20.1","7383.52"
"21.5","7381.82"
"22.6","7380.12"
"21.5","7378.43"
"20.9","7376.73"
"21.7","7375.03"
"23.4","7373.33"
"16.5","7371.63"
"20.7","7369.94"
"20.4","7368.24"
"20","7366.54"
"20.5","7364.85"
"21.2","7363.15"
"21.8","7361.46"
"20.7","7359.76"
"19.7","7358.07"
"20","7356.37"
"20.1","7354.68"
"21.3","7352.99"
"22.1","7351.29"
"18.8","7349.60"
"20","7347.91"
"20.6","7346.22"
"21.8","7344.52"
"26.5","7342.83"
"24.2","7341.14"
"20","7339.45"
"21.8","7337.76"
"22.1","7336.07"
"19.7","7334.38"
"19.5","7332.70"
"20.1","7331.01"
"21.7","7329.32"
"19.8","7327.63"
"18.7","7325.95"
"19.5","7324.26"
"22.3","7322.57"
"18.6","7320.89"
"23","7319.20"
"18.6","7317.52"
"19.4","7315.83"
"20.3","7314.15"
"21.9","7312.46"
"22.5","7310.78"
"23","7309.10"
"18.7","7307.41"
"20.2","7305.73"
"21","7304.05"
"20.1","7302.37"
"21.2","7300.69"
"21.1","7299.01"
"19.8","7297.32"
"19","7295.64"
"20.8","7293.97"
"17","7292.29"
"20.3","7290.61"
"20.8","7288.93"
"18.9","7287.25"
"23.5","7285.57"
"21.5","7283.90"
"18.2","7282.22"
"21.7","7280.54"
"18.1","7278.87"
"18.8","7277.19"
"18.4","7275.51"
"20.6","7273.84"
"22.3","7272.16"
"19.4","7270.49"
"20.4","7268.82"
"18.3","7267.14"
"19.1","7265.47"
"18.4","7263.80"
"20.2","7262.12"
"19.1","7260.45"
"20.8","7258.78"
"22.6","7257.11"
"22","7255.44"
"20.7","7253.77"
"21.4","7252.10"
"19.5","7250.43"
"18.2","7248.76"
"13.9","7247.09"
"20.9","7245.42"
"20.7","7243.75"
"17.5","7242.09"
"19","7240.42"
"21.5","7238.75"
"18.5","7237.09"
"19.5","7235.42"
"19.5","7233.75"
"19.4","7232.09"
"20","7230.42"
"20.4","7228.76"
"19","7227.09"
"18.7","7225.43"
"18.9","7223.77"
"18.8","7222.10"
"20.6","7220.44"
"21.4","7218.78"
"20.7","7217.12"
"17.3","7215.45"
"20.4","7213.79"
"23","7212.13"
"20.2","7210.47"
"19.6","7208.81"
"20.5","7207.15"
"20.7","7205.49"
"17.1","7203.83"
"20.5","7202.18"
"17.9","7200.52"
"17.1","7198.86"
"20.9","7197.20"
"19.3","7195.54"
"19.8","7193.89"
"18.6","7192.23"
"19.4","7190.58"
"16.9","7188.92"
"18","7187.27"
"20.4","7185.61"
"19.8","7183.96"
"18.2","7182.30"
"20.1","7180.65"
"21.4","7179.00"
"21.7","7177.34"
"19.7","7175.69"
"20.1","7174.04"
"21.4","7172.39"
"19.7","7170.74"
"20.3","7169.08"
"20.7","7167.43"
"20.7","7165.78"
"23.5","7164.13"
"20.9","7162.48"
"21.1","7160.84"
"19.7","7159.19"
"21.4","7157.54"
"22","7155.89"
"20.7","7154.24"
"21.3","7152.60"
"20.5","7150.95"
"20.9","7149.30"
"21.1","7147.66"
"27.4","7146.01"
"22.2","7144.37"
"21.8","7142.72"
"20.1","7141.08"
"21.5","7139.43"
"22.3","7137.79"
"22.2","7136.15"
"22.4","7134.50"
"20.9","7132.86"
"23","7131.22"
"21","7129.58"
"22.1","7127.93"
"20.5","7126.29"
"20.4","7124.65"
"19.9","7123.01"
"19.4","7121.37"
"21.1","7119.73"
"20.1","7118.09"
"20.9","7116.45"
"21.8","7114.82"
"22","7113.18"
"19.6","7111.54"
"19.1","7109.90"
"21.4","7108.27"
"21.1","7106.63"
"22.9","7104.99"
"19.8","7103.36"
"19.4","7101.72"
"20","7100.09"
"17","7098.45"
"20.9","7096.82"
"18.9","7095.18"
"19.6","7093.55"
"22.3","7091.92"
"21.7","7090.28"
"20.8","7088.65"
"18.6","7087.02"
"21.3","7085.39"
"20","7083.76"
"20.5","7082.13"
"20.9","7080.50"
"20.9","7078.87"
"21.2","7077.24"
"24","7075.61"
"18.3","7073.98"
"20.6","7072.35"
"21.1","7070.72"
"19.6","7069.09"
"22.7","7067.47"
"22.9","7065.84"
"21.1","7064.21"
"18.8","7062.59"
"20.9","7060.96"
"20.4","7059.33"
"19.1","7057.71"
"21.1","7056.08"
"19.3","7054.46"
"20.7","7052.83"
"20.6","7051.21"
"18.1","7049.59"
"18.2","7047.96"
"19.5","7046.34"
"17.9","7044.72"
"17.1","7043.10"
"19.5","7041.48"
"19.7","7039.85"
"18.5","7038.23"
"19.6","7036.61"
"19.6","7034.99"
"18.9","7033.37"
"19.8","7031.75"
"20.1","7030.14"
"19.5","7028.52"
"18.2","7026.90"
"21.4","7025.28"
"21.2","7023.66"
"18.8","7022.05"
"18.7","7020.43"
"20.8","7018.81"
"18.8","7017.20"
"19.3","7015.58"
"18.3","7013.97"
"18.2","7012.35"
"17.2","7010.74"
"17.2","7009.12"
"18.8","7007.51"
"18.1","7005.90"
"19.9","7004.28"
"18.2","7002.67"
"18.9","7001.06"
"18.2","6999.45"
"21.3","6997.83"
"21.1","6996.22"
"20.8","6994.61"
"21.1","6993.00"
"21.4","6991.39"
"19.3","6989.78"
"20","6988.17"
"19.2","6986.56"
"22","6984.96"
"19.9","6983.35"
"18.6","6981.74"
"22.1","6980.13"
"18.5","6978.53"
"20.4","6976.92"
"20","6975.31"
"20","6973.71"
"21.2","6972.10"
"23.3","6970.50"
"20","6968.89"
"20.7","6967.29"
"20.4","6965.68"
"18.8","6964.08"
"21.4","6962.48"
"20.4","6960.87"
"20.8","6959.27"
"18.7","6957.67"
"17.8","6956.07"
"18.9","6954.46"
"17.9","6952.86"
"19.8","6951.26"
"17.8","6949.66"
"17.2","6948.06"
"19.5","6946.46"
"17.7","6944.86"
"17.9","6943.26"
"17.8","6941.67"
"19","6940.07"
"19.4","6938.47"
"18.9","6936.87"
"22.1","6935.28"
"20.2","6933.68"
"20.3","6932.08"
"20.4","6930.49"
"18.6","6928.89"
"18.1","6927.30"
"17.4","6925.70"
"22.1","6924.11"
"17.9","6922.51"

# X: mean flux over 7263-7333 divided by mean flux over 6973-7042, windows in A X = 1.0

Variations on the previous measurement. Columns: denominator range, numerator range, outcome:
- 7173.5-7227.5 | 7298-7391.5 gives 1.07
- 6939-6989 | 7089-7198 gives 1.06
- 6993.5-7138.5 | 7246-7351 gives 1.01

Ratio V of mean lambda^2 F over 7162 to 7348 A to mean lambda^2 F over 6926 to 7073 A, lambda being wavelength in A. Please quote 1.10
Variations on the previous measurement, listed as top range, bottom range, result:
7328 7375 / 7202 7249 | 1.11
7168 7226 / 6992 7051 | 1.08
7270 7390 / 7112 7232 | 1.06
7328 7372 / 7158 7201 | 1.10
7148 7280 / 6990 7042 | 1.08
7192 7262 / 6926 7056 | 1.08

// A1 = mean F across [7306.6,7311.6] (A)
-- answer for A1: 21.4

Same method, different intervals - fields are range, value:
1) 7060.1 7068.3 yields 21.3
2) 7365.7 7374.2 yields 20.2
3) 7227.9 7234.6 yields 19.8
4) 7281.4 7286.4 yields 21.1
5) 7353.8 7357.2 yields 20.1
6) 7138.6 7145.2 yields 21.4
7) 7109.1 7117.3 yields 20.7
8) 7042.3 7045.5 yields 17.5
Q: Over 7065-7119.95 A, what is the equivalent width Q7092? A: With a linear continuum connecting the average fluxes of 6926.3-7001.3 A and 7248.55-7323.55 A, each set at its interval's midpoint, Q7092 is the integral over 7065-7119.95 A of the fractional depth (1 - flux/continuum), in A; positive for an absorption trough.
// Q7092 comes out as -2.0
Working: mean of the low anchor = 19.7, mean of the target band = 20.7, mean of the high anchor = 20.3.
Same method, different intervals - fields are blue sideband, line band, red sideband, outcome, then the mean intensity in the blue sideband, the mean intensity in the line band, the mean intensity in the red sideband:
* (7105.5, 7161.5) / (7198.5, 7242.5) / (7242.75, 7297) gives 1.7 A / 21.3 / 19.6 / 19.9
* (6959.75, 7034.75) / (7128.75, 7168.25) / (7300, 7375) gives -2.7 A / 19.8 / 21.6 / 20.8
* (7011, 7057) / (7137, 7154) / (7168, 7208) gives -2.1 A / 19.3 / 21.9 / 19.6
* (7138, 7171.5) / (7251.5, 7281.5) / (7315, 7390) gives 1.4 A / 21.4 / 20.1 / 20.9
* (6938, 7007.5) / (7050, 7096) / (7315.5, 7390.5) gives -1.4 A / 19.7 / 20.6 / 20.9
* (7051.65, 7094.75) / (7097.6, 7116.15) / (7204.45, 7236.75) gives 0.1 A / 20.7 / 20.4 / 19.9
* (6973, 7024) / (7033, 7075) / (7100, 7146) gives 1.0 A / 19.6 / 19.8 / 21.2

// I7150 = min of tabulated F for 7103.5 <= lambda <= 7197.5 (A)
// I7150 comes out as 16.9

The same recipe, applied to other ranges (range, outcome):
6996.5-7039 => 17.2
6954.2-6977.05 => 17.8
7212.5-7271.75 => 13.9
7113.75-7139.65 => 19.4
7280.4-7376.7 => 16.5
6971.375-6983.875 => 18.5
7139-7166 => 19.7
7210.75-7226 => 17.3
